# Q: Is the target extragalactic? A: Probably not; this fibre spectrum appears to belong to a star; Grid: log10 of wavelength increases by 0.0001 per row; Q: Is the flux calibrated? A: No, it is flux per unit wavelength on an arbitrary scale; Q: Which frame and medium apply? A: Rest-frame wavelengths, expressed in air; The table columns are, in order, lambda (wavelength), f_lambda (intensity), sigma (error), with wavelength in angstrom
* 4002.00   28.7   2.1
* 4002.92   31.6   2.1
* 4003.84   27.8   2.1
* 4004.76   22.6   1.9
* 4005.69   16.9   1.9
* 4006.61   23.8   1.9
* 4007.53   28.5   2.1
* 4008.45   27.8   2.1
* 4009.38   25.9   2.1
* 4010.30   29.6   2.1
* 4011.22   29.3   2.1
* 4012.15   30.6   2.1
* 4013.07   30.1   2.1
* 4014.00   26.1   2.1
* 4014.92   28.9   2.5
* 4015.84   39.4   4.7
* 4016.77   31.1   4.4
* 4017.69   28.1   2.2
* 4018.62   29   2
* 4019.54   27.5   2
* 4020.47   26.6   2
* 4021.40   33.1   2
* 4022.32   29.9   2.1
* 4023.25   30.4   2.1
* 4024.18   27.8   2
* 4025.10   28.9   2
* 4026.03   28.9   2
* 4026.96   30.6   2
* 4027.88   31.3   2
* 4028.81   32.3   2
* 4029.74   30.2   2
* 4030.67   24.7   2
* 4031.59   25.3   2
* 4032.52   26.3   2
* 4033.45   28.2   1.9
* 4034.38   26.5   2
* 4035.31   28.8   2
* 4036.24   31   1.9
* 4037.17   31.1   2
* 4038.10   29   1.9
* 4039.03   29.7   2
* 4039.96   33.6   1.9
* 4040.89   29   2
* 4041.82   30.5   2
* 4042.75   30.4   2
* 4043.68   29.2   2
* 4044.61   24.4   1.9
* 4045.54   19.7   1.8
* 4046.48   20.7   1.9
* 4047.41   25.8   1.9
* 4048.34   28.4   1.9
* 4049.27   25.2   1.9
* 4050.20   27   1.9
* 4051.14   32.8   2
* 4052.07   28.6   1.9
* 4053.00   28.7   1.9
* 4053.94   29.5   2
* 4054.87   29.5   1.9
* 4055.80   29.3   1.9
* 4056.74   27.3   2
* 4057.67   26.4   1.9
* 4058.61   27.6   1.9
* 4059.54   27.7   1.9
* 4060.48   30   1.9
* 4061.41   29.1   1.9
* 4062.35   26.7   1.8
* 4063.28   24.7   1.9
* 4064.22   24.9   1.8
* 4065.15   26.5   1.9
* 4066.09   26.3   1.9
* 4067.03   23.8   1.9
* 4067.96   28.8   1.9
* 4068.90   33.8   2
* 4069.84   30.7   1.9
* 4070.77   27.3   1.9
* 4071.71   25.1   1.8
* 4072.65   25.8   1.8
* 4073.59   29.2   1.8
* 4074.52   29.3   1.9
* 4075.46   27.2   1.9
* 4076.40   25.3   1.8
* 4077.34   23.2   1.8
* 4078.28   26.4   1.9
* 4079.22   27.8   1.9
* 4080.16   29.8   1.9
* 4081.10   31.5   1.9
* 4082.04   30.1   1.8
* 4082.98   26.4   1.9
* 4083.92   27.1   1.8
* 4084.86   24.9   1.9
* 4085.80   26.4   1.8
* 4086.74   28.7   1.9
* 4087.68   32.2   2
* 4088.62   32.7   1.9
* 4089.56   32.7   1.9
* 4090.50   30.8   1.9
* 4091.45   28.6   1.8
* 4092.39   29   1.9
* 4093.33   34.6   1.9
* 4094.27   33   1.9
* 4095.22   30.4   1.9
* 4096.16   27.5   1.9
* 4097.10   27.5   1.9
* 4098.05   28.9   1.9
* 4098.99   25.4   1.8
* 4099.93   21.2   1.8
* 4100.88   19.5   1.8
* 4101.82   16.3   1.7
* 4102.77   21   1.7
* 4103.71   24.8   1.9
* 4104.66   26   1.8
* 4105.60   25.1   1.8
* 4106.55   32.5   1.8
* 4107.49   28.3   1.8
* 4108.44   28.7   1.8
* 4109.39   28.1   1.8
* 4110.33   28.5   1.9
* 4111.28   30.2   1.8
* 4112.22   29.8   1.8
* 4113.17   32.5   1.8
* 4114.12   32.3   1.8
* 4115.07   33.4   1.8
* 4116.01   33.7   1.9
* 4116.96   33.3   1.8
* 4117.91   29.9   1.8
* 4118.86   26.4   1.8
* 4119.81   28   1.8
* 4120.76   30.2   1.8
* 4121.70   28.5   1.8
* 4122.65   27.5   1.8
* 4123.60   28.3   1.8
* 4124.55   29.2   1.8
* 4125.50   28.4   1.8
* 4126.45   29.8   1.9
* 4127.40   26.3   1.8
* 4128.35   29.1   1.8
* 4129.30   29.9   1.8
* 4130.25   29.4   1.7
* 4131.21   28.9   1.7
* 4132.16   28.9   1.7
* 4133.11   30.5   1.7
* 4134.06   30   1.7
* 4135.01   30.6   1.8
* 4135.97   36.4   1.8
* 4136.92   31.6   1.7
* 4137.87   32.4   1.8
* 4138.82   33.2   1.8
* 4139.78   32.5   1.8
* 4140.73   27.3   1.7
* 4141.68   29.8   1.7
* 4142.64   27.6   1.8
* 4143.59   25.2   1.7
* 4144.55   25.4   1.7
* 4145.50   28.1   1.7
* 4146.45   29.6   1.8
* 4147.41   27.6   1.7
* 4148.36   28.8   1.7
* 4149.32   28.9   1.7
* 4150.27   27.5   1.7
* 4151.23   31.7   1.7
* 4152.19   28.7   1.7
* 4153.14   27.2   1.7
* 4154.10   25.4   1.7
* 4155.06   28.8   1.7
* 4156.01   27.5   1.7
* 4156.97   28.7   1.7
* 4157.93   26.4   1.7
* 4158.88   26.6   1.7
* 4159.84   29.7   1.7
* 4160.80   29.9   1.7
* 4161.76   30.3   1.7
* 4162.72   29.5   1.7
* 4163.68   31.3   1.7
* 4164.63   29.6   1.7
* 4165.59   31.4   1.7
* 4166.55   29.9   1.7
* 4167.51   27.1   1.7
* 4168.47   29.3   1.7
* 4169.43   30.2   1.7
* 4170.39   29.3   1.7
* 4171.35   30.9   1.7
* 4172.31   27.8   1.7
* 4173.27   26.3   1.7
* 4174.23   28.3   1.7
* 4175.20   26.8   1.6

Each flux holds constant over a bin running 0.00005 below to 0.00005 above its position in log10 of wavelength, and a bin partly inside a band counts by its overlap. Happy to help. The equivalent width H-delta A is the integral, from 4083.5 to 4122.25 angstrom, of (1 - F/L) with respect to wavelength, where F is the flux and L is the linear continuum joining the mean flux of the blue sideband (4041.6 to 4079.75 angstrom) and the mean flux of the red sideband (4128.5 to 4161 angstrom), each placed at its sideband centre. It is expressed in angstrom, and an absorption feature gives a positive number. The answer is -0.38 angstrom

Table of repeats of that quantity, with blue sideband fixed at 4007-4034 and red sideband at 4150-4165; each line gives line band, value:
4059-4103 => 2.0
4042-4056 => 0.8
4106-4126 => -0.7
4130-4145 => -0.6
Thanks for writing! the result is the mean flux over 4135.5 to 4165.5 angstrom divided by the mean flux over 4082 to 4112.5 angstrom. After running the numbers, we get 1.05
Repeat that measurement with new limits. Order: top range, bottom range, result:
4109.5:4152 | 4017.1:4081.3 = 1.06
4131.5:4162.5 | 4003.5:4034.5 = 1.03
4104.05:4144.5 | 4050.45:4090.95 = 1.05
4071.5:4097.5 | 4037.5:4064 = 1.03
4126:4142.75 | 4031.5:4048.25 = 1.09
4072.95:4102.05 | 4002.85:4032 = 0.98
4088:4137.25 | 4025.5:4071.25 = 1.03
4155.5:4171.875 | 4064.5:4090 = 1.04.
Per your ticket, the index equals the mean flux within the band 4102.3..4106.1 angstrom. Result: 24.3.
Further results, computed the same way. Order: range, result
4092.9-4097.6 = 30.5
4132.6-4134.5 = 30.3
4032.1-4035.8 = 27.5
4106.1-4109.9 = 29.4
